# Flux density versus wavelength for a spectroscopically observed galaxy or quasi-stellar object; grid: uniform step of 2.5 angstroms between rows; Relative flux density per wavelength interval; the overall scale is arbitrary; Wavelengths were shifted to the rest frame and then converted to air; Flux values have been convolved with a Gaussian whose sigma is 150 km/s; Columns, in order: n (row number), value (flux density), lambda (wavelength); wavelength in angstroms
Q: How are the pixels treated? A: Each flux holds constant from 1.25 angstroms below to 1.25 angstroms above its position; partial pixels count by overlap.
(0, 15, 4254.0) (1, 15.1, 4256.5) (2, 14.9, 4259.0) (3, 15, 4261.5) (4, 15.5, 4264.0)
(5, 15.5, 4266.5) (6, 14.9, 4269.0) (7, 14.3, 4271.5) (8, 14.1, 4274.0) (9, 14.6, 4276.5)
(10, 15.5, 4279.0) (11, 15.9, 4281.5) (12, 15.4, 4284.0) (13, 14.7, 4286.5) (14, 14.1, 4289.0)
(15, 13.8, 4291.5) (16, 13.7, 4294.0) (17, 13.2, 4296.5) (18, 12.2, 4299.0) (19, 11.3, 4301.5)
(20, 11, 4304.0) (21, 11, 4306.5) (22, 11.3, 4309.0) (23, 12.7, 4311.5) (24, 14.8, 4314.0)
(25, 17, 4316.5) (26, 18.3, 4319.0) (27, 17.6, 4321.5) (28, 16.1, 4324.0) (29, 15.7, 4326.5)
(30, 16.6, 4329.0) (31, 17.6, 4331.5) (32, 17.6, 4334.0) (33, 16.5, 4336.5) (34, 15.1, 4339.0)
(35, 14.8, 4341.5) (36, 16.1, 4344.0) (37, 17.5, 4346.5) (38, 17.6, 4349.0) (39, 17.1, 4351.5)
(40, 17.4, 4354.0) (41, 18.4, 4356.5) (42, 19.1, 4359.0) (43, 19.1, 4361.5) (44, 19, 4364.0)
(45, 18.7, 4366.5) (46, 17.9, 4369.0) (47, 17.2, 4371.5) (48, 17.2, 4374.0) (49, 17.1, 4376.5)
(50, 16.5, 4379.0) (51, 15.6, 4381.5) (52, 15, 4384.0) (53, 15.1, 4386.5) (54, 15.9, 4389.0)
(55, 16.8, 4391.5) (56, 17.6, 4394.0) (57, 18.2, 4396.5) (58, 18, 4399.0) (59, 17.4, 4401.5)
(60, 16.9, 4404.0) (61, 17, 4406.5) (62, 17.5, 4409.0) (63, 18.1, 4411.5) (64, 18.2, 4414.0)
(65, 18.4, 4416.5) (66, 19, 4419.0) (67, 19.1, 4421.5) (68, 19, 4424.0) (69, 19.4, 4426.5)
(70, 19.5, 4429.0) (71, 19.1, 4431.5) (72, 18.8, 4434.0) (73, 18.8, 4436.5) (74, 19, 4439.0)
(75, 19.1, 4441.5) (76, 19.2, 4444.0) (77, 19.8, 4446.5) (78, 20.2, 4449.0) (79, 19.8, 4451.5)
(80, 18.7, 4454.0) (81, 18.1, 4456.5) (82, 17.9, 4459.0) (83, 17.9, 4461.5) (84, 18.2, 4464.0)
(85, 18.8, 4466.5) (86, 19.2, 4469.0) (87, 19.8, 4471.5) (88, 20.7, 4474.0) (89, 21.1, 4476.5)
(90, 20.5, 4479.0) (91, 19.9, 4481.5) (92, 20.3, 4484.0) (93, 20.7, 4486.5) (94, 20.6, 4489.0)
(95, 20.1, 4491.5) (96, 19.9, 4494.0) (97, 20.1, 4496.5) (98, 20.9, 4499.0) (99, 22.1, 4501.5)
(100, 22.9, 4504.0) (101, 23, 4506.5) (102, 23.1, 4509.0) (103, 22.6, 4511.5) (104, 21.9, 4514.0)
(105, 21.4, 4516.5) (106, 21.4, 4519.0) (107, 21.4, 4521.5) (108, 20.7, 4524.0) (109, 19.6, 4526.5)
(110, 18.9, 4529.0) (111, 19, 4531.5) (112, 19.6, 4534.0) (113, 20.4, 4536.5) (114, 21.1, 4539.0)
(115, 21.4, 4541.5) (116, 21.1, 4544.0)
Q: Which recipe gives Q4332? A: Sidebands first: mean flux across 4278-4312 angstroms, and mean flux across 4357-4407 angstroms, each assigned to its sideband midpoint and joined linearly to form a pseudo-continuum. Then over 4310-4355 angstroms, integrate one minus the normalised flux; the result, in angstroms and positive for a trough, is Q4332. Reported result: -4.3 angstroms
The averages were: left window 13.3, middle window 16.4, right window 17.3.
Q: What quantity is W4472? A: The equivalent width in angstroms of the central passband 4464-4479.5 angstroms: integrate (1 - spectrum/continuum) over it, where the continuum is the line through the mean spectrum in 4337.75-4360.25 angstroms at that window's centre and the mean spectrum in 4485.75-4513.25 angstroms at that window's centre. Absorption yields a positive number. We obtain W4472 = 0.61 angstroms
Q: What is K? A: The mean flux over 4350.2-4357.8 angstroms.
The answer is 17.6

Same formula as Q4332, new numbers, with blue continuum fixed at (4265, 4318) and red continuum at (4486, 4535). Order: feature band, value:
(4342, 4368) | -3.17 angstroms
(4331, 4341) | -0.76 angstroms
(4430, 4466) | 0.12 angstroms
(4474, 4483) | -0.25 angstroms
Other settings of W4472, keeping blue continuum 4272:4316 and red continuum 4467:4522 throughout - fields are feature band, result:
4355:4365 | -1.8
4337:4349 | -0.5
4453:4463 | 0.8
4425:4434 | -0.3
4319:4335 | -2.4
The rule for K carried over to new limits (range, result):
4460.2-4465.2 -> 18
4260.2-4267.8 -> 15.3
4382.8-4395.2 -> 16.1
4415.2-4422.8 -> 18.8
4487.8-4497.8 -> 20.2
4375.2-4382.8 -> 16.4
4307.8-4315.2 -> 12.9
